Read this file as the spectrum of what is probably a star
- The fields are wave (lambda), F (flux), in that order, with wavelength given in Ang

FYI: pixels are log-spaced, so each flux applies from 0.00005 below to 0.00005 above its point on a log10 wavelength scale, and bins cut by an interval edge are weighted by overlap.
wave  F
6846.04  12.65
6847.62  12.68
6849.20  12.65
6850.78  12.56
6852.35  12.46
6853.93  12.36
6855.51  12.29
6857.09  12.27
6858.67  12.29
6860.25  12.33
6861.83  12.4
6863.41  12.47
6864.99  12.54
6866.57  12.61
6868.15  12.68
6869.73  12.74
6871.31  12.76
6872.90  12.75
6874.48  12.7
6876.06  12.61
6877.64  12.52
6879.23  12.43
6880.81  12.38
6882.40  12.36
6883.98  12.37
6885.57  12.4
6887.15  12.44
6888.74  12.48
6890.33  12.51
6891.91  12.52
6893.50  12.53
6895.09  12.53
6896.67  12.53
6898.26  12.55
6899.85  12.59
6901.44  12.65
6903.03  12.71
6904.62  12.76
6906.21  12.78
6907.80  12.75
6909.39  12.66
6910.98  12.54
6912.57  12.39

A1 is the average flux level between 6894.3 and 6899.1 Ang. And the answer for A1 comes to 12.5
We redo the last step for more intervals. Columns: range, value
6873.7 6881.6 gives 12.5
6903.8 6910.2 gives 12.7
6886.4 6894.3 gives 12.5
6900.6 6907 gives 12.7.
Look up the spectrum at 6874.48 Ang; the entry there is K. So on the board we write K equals 12.7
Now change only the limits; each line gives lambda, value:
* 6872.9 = 12.75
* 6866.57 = 12.61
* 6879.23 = 12.43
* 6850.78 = 12.56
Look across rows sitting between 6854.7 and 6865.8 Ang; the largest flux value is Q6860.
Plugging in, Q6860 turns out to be 12.54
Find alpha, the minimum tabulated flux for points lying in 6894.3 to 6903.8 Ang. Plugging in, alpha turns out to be 12.53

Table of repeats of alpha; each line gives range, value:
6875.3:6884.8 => 12.36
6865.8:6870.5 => 12.61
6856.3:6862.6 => 12.27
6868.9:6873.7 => 12.74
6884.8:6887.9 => 12.4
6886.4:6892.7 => 12.44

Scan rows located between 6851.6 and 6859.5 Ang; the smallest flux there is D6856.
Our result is 12.27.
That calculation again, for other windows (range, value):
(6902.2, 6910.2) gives 12.66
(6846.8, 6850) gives 12.65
